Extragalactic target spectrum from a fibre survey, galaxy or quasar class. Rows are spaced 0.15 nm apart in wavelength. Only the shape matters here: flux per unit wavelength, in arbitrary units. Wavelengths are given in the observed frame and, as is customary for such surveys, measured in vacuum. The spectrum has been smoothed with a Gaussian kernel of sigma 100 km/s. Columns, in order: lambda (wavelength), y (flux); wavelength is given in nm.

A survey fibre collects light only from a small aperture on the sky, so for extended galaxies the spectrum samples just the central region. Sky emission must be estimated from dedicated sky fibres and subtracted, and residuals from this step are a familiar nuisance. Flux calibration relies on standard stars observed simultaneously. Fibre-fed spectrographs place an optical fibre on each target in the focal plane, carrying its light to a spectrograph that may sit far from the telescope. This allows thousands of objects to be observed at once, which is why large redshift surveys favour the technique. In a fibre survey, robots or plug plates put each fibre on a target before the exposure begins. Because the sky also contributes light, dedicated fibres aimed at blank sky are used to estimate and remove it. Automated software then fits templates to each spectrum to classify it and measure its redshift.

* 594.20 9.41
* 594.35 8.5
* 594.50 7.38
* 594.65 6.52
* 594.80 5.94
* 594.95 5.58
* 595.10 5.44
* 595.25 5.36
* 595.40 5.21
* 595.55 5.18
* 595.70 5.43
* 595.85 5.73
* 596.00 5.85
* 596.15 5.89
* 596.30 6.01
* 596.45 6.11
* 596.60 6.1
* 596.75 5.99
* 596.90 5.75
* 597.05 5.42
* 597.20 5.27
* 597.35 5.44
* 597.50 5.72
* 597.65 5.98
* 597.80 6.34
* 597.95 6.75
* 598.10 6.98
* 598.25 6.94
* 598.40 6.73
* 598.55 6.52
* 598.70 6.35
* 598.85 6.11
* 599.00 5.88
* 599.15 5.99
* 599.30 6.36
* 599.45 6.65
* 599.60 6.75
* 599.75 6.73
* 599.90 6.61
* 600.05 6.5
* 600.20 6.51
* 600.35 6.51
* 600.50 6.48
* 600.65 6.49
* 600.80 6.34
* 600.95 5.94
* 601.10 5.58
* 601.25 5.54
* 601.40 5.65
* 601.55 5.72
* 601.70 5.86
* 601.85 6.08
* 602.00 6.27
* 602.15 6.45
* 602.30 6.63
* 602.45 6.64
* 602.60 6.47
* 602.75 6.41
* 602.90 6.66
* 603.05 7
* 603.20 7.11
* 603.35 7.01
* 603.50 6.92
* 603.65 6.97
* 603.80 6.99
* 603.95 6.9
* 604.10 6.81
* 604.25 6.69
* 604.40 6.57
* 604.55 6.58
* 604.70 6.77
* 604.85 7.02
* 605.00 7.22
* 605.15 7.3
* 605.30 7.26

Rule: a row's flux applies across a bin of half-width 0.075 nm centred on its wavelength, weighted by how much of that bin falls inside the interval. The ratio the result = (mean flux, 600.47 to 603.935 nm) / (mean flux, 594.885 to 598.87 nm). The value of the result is 1.08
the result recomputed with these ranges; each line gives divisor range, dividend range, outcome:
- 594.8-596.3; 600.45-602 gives 1.07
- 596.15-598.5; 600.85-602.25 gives 0.97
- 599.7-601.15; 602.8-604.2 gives 1.08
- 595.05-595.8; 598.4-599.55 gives 1.18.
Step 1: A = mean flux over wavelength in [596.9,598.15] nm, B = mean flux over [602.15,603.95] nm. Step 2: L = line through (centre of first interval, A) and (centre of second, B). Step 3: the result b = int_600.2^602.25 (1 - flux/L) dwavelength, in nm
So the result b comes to 0.13 nm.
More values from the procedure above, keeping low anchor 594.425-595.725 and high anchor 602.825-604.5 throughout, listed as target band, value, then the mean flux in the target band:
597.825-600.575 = -0.090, 6.52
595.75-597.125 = 0.023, 5.86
